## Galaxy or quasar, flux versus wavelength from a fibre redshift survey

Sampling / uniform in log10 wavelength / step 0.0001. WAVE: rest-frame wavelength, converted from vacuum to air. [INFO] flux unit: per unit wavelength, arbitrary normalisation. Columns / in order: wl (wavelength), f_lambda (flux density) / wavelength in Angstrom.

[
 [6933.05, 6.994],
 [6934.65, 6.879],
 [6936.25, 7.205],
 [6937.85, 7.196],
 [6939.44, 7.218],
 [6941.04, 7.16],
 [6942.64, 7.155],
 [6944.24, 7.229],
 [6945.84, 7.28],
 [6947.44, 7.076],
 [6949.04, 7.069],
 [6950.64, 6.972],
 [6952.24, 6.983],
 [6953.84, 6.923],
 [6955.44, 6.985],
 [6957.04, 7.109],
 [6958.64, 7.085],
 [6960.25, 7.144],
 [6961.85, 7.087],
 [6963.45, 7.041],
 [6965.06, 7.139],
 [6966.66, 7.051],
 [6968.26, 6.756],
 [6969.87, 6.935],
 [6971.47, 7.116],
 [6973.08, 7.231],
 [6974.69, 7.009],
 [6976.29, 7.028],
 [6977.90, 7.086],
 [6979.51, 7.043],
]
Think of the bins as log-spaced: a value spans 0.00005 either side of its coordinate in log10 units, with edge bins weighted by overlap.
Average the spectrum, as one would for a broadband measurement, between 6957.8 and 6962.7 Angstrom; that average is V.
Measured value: 7.11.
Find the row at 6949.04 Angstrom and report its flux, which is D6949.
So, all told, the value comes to 7.069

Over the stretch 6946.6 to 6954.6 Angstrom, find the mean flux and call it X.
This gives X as 7.01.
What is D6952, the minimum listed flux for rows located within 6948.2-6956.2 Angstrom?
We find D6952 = 6.923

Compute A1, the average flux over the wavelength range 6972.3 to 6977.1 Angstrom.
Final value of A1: 7.09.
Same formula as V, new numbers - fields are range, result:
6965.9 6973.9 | 7.01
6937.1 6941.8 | 7.2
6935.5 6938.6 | 7.19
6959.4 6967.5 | 7.09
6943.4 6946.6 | 7.25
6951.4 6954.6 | 6.96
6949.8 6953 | 6.98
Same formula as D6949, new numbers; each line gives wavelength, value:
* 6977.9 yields 7.086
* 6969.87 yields 6.935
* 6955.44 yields 6.985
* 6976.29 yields 7.028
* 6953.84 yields 6.923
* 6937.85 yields 7.196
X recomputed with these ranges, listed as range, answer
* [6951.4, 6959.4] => 7.02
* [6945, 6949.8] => 7.14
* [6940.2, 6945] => 7.17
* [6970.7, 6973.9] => 7.15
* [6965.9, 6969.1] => 6.9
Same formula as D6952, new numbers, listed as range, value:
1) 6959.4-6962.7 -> 7.087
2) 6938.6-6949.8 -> 7.069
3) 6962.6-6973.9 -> 6.756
